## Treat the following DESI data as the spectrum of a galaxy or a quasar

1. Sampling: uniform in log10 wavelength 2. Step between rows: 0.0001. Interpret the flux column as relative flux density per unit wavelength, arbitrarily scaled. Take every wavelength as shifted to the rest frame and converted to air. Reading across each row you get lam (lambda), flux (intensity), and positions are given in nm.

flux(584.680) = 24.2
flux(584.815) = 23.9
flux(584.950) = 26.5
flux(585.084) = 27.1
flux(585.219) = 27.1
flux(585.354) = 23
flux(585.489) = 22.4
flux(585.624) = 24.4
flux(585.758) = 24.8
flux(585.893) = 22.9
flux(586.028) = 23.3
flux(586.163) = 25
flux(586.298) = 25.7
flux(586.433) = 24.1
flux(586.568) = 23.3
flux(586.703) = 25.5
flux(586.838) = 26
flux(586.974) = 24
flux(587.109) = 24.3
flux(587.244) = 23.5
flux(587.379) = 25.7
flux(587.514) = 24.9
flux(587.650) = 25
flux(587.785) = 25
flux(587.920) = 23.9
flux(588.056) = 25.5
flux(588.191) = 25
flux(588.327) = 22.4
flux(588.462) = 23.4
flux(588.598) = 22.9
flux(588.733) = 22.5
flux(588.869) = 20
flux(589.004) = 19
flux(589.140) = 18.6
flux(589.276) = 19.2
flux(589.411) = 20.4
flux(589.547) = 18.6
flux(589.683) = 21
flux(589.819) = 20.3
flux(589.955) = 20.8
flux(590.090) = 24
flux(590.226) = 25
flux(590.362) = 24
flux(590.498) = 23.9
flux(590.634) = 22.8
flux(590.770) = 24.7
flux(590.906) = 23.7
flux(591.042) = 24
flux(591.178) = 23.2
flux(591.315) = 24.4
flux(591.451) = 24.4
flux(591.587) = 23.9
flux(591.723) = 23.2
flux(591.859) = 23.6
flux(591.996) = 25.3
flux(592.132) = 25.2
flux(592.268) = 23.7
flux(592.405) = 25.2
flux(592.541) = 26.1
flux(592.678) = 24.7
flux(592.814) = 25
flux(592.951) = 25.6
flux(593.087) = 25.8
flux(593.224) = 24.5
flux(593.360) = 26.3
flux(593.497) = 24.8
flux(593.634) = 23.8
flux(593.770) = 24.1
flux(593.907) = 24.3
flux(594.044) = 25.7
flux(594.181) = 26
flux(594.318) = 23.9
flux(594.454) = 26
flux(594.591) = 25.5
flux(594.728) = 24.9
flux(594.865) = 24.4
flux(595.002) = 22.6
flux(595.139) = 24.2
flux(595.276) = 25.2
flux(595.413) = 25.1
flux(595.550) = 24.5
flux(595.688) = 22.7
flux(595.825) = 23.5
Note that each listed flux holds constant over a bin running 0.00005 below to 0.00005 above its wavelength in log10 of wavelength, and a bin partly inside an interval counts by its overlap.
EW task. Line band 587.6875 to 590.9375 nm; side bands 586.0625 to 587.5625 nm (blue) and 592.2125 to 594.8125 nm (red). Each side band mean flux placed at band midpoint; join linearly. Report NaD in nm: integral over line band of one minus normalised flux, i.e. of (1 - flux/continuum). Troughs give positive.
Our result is 0.32 nm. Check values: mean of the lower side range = 24.7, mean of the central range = 22.4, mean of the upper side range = 25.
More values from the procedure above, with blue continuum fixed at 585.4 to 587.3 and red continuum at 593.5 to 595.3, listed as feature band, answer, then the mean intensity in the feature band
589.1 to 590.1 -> 0.172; 20.2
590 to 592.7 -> 0.031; 24.2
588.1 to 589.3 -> 0.135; 21.6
